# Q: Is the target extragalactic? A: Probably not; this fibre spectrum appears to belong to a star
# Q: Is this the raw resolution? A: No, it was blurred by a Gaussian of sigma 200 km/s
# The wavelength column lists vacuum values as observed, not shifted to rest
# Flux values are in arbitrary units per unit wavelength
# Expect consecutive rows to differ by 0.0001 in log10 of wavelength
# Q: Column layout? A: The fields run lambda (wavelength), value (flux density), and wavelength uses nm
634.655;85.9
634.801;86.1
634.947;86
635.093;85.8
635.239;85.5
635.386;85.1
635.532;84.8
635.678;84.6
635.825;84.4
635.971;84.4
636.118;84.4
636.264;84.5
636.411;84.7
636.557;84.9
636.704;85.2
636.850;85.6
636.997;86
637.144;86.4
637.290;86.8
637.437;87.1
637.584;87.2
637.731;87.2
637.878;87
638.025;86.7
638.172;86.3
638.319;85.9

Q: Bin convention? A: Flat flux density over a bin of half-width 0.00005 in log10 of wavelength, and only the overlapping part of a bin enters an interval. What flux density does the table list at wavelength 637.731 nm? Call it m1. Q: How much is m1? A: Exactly 87.2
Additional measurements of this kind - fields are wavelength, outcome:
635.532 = 84.8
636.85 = 85.6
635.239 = 85.5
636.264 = 84.5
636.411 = 84.7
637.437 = 87.1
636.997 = 86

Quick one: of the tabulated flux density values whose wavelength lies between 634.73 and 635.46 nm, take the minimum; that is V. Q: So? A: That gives 85.1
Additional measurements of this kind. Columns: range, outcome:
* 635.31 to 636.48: 84.4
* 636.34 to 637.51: 84.7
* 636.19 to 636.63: 84.5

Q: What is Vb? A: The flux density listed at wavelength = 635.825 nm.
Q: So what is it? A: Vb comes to 84.4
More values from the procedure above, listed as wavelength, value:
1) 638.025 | 86.7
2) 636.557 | 84.9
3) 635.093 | 85.8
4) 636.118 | 84.4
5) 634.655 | 85.9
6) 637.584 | 87.2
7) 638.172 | 86.3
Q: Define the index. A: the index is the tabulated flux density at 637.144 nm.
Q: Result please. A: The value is 86.4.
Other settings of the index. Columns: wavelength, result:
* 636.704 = 85.2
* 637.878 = 87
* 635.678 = 84.6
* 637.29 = 86.8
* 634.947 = 86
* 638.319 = 85.9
